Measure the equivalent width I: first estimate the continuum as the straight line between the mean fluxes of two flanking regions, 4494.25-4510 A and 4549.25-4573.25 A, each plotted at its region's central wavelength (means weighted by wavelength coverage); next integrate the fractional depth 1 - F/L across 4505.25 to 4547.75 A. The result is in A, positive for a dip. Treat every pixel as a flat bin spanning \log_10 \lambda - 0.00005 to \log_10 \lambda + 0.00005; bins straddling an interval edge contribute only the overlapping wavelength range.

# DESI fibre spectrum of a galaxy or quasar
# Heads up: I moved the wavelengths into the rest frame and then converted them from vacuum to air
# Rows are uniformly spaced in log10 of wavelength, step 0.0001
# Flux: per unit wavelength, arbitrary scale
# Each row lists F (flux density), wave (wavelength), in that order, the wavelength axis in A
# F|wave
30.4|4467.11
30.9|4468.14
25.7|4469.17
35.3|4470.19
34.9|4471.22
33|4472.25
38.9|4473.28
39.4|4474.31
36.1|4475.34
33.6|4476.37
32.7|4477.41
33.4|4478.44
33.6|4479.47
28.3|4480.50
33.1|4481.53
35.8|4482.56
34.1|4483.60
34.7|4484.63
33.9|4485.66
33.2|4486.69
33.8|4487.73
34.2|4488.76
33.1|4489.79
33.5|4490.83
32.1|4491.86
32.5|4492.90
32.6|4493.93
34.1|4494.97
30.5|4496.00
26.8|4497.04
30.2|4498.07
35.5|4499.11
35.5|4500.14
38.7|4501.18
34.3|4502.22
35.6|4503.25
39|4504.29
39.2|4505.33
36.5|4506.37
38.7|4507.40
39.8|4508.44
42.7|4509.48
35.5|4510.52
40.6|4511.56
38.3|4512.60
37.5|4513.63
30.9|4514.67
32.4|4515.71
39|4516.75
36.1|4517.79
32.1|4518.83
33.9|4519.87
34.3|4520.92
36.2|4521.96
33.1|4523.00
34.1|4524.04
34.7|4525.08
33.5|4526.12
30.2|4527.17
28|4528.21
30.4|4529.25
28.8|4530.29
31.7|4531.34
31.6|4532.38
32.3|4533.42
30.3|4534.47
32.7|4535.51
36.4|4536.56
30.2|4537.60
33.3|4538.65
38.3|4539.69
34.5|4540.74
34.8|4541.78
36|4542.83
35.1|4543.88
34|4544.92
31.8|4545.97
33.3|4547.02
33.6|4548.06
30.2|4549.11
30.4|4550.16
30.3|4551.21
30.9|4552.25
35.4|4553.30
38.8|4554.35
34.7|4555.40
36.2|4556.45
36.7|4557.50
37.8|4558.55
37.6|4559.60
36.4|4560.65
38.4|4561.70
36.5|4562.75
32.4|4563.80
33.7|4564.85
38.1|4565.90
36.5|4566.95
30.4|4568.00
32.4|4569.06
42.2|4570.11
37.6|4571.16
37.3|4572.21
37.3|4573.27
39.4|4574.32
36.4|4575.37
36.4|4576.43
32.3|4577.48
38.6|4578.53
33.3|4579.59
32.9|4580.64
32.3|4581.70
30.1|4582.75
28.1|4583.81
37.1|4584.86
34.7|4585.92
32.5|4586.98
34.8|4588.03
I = 1.5 A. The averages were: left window 35.8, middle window 34.4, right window 35.4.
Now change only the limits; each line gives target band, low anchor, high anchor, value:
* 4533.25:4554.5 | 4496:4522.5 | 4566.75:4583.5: 1.3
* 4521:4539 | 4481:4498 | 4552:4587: 1.0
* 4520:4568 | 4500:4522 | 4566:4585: 2.7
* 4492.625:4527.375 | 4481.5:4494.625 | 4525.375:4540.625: -2.5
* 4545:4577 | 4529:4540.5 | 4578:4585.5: -2.3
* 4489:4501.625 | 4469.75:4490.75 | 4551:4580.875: 0.6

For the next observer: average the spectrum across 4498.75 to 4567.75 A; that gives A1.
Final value 34.8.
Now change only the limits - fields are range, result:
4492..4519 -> 35.6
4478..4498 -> 32.8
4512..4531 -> 33.5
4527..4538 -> 31.2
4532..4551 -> 33.2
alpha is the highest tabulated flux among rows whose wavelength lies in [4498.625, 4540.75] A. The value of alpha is 42.7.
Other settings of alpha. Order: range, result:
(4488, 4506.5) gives 39.2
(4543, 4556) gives 38.8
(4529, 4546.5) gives 38.3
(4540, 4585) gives 42.2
